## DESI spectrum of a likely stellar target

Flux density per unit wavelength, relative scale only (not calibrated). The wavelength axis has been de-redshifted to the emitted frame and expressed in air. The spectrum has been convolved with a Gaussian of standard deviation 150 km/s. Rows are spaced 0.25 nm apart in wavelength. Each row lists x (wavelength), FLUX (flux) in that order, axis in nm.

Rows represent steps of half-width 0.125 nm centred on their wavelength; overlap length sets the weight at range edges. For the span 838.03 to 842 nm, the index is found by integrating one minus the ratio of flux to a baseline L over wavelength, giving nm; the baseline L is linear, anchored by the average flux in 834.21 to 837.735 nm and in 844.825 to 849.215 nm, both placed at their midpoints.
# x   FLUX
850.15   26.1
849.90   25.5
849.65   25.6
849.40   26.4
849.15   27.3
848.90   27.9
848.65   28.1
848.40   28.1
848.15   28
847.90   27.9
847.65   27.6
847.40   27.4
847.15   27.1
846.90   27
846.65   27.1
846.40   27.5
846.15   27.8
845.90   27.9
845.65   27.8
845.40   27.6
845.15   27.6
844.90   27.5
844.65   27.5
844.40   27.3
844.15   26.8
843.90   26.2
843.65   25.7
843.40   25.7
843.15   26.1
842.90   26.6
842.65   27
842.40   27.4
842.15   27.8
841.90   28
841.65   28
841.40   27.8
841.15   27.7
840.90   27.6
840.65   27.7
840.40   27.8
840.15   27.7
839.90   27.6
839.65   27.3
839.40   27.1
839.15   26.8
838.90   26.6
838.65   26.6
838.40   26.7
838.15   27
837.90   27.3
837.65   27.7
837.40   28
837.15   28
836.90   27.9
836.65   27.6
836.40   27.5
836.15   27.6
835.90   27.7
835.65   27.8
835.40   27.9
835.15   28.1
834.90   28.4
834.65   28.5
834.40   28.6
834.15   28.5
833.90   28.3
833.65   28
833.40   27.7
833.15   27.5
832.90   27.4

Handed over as 0.067 nm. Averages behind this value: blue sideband 28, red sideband 27.6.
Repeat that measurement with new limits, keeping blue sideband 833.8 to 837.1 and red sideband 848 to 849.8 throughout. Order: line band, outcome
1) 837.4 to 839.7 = 0.07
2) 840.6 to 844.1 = 0.08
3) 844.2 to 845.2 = 0.00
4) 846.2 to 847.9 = 0.00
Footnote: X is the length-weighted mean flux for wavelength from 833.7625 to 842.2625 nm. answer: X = 27.7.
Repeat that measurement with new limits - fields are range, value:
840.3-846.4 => 27.3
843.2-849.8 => 27.2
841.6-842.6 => 27.7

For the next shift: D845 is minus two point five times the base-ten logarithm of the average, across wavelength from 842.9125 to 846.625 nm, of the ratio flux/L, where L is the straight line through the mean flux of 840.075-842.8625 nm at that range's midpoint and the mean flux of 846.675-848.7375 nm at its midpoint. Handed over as 0.02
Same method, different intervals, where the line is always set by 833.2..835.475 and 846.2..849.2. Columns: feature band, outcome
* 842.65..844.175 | 0.064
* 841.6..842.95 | 0.014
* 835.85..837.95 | 0.015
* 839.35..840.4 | 0.018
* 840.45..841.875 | 0.004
